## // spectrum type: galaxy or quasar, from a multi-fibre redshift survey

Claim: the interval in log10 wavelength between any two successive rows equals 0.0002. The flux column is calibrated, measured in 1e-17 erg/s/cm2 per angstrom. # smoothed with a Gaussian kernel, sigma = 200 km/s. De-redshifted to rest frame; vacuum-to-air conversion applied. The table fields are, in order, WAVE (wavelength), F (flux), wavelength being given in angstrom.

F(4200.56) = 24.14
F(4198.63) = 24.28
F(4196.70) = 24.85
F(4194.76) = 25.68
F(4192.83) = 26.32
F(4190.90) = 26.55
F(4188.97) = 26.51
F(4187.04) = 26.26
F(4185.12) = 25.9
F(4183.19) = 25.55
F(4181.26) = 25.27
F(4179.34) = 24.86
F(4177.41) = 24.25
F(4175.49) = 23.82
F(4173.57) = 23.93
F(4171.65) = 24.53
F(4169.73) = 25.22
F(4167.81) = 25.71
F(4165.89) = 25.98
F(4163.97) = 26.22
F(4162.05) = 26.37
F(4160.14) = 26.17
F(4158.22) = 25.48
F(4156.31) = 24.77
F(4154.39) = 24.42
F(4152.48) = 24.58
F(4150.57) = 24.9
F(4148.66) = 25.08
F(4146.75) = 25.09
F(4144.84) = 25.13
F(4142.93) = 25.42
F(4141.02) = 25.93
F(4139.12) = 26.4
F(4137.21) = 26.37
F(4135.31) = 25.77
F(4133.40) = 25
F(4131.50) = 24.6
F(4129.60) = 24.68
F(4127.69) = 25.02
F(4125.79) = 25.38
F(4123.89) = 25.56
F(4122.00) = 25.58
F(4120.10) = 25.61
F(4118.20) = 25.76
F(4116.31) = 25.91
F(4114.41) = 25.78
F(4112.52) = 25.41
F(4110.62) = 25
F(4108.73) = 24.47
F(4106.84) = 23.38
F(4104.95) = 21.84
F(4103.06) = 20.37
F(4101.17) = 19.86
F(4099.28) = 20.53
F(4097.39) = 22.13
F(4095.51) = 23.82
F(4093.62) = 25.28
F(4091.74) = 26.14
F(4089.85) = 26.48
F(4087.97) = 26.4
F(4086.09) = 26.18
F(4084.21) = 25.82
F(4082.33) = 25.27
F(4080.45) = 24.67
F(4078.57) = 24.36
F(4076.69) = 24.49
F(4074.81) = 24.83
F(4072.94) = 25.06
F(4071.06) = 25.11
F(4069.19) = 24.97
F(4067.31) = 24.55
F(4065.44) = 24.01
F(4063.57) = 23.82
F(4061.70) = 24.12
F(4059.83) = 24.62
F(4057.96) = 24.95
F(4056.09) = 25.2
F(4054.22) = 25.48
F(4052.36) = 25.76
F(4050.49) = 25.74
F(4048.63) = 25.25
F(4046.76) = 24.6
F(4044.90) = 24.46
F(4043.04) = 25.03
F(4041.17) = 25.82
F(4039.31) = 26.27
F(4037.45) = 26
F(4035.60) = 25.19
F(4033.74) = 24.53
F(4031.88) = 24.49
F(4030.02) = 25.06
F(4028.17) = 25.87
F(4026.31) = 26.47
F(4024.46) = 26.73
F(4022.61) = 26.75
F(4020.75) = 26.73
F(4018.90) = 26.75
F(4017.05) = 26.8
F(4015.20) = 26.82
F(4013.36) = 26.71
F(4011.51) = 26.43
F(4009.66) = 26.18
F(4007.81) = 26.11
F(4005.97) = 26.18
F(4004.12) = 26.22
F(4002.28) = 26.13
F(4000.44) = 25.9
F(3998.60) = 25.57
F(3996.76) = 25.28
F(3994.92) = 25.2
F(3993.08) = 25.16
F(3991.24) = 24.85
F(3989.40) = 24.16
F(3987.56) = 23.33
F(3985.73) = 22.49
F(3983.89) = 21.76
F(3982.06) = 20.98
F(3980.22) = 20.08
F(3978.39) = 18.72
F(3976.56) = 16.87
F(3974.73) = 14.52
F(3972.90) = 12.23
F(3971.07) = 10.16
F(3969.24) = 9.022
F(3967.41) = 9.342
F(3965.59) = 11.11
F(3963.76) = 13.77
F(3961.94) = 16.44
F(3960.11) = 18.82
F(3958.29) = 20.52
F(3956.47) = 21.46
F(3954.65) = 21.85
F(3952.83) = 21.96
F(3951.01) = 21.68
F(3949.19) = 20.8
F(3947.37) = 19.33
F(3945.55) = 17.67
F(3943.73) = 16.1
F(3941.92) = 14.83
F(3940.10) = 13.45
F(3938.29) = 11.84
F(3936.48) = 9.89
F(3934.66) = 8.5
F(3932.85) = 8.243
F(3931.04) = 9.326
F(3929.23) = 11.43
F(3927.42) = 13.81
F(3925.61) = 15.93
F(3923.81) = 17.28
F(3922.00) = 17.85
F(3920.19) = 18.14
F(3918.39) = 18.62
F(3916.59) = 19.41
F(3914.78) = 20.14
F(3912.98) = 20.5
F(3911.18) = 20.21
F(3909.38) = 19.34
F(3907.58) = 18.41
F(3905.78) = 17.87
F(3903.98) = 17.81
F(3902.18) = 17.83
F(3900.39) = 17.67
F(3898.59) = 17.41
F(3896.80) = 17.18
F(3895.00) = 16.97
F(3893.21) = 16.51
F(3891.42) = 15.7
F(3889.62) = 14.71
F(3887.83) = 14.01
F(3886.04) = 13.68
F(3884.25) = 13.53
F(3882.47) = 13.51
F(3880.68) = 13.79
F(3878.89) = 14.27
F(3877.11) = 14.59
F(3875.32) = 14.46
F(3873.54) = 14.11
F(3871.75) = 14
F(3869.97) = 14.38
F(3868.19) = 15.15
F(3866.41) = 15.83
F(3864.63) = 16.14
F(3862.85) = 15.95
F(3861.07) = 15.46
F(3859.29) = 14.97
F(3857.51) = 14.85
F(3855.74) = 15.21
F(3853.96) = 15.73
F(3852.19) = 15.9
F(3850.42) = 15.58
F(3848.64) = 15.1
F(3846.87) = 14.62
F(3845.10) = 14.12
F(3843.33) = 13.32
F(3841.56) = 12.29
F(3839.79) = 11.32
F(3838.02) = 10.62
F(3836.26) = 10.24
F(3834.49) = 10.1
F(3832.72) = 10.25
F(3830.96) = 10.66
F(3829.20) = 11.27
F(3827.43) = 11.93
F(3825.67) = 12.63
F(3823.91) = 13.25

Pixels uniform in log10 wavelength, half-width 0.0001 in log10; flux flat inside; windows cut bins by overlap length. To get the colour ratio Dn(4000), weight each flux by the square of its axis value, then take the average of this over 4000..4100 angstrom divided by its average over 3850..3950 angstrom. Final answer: 1.75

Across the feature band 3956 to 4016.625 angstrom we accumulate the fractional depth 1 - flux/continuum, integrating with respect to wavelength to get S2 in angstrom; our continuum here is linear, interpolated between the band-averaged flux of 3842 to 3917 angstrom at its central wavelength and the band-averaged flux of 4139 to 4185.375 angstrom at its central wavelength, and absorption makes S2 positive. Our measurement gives -4.3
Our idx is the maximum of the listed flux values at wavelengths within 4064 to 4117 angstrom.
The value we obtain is 26.48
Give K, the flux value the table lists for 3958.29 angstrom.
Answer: 20.52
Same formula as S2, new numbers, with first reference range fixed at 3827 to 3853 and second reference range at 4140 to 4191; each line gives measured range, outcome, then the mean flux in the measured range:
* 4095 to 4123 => -0.72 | 23.7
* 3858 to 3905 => -4.15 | 15.4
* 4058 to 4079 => -3.00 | 24.6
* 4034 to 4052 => -4.28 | 25.4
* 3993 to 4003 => -3.66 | 25.6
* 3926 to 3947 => 4.85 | 12.6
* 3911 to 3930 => -2.30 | 17.5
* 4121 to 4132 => -0.64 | 25.2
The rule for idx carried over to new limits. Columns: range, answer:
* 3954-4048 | 26.82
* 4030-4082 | 26.27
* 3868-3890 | 15.15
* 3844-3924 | 20.5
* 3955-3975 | 21.46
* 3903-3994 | 25.16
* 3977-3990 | 24.16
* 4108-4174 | 26.4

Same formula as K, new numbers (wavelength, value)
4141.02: 25.93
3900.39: 17.67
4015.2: 26.82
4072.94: 25.06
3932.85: 8.243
